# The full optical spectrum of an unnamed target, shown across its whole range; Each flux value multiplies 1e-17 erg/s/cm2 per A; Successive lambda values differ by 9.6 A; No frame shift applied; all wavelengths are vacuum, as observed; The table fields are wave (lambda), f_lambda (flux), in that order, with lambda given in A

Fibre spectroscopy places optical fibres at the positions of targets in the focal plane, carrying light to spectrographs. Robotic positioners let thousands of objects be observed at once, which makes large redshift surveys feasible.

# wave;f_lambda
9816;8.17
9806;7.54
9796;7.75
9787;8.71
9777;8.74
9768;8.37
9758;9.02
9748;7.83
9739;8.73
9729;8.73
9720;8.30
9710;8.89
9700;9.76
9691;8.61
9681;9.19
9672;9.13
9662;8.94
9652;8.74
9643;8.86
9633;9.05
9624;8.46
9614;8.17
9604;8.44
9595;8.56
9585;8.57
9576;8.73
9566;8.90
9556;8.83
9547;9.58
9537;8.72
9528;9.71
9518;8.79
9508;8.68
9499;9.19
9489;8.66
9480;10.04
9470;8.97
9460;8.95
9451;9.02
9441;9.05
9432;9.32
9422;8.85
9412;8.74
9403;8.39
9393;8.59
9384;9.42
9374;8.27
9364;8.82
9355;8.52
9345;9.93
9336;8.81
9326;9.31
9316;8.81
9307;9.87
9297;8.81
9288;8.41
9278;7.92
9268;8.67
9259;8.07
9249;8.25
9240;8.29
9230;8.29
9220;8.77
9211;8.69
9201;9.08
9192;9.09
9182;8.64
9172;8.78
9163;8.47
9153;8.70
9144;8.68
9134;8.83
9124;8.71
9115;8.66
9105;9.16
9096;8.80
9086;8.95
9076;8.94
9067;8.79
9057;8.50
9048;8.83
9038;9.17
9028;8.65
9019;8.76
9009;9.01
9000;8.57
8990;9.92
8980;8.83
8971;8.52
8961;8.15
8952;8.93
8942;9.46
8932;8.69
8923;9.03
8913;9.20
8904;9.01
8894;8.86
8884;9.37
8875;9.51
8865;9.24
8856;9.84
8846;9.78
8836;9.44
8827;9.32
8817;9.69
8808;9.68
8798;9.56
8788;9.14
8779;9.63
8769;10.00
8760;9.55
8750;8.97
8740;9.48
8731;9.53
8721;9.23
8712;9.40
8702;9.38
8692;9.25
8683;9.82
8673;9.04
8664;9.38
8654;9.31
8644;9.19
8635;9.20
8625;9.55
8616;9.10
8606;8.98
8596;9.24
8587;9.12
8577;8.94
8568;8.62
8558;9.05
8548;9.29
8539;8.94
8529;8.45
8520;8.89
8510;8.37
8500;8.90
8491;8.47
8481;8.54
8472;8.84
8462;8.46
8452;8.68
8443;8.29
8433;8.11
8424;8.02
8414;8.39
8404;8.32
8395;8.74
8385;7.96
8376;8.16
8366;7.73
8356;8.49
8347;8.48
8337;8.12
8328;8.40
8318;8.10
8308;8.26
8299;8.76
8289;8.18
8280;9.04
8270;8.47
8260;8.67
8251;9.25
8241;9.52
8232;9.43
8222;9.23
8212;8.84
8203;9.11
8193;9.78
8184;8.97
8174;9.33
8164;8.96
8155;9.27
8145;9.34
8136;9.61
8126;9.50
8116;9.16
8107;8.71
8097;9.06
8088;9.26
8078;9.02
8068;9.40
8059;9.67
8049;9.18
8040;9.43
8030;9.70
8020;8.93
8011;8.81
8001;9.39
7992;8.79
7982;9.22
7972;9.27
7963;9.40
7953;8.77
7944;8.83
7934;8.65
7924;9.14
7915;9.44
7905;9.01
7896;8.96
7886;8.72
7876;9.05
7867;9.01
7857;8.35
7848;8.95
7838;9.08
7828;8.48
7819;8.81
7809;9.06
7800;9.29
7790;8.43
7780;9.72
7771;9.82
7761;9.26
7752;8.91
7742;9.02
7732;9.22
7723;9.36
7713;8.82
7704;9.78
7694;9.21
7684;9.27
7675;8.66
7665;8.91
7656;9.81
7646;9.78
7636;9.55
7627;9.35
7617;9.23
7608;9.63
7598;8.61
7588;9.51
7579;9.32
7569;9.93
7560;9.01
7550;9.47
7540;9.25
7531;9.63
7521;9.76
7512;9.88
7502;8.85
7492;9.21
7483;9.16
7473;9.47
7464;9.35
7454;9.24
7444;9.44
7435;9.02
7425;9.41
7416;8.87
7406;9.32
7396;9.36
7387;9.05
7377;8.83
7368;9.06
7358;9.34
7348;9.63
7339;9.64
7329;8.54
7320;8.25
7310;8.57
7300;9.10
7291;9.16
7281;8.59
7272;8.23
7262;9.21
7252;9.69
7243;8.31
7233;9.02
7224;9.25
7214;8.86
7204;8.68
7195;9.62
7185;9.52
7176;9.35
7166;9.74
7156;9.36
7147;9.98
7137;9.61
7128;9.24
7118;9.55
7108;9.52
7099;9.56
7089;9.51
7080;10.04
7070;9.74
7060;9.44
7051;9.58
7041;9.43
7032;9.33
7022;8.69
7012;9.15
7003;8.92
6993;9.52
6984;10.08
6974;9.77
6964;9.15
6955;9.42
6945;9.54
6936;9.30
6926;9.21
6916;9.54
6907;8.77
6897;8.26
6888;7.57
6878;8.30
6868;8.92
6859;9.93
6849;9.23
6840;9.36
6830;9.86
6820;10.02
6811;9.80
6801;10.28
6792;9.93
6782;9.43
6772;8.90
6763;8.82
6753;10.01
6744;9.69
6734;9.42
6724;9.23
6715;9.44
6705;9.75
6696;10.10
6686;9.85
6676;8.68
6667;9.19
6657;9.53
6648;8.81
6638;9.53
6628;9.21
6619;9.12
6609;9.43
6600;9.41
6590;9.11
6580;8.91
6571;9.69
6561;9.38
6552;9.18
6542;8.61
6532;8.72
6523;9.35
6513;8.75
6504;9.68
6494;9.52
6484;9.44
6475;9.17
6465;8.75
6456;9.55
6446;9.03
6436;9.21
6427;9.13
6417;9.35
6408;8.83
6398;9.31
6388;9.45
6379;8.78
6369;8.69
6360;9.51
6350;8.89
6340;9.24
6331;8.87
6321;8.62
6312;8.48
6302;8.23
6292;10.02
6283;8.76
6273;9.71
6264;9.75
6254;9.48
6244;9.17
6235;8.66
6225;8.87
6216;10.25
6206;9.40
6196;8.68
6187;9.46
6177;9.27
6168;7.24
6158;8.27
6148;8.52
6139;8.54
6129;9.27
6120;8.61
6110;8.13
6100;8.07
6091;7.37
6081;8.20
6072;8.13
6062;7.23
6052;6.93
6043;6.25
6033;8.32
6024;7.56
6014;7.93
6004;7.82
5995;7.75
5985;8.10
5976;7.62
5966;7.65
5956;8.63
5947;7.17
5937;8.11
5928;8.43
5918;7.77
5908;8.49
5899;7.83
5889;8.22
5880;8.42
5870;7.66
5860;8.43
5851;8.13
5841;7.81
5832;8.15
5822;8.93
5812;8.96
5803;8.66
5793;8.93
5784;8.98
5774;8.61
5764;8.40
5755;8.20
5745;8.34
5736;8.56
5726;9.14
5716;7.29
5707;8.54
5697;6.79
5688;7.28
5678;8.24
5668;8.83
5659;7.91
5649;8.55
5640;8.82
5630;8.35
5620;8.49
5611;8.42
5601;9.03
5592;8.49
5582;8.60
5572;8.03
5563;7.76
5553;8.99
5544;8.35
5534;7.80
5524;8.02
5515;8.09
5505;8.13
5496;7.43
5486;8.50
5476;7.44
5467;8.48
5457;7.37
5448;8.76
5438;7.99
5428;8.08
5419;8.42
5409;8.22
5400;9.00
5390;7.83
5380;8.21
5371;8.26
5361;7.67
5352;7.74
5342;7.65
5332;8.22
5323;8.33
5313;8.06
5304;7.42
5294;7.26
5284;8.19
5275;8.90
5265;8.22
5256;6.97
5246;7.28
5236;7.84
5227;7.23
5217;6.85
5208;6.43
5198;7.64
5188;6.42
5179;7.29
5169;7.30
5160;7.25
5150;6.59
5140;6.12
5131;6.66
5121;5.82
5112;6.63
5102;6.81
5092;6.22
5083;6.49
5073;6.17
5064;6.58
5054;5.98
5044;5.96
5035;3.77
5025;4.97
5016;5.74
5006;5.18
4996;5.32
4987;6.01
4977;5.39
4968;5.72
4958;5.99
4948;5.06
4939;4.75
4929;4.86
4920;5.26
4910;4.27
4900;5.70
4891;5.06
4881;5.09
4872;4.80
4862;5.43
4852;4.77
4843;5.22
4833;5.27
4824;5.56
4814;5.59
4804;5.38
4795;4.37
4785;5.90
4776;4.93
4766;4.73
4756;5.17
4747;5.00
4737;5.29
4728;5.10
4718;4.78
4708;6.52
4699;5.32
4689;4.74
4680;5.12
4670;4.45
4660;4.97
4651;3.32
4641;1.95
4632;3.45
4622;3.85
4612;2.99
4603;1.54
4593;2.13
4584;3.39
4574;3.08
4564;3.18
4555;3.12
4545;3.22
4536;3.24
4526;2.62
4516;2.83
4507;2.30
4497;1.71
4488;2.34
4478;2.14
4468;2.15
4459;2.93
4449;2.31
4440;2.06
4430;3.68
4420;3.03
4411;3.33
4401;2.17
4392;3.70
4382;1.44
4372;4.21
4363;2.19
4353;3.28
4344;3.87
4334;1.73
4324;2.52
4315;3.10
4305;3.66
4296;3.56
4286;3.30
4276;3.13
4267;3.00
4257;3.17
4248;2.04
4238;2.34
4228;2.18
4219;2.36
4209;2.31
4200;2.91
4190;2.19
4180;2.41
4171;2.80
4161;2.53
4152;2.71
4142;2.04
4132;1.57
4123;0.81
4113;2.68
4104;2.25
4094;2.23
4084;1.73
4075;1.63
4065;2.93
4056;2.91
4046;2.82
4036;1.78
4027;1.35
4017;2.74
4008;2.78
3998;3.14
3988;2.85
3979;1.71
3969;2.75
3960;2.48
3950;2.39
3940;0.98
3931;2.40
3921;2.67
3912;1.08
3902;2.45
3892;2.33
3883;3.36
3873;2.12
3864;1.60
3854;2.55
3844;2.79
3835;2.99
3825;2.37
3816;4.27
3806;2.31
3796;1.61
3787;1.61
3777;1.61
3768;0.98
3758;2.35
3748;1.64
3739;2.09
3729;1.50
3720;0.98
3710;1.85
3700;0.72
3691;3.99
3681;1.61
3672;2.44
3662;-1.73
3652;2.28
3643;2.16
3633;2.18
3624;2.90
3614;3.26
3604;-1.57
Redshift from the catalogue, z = 0.169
